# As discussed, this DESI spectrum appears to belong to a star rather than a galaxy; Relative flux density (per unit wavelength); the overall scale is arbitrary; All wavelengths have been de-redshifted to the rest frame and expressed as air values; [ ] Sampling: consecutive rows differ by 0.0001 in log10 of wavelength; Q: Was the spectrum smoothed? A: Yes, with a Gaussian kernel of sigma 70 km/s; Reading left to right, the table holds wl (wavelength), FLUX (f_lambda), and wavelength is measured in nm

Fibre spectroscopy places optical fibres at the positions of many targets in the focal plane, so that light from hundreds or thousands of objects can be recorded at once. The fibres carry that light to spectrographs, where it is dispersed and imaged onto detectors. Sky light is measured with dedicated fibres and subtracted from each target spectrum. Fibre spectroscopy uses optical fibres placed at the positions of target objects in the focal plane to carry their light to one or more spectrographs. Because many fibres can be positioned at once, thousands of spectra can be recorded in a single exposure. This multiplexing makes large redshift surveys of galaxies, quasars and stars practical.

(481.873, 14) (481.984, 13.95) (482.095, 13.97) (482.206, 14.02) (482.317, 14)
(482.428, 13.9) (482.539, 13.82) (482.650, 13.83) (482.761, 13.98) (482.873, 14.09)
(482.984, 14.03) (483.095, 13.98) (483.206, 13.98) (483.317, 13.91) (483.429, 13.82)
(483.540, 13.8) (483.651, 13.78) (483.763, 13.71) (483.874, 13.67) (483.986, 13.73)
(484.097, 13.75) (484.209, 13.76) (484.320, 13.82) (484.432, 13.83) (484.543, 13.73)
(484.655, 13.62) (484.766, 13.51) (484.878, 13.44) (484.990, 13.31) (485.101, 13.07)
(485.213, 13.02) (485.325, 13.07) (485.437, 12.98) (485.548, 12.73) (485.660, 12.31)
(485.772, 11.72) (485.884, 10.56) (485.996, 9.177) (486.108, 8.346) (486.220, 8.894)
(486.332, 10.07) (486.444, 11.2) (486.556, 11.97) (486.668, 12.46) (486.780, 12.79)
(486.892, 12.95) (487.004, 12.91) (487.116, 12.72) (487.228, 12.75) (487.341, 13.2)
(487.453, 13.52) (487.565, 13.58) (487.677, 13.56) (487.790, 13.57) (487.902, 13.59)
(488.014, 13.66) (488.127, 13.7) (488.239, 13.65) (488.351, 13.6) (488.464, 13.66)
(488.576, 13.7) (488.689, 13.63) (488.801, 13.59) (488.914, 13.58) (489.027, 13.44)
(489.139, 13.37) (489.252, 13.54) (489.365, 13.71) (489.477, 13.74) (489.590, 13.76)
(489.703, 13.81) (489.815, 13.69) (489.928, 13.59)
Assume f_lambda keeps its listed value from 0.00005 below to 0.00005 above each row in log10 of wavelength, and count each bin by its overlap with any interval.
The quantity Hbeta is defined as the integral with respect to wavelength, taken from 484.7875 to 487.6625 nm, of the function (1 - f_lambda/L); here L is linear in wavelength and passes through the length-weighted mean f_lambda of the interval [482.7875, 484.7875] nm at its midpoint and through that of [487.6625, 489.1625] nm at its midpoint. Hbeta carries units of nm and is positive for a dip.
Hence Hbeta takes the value 0.33 nm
